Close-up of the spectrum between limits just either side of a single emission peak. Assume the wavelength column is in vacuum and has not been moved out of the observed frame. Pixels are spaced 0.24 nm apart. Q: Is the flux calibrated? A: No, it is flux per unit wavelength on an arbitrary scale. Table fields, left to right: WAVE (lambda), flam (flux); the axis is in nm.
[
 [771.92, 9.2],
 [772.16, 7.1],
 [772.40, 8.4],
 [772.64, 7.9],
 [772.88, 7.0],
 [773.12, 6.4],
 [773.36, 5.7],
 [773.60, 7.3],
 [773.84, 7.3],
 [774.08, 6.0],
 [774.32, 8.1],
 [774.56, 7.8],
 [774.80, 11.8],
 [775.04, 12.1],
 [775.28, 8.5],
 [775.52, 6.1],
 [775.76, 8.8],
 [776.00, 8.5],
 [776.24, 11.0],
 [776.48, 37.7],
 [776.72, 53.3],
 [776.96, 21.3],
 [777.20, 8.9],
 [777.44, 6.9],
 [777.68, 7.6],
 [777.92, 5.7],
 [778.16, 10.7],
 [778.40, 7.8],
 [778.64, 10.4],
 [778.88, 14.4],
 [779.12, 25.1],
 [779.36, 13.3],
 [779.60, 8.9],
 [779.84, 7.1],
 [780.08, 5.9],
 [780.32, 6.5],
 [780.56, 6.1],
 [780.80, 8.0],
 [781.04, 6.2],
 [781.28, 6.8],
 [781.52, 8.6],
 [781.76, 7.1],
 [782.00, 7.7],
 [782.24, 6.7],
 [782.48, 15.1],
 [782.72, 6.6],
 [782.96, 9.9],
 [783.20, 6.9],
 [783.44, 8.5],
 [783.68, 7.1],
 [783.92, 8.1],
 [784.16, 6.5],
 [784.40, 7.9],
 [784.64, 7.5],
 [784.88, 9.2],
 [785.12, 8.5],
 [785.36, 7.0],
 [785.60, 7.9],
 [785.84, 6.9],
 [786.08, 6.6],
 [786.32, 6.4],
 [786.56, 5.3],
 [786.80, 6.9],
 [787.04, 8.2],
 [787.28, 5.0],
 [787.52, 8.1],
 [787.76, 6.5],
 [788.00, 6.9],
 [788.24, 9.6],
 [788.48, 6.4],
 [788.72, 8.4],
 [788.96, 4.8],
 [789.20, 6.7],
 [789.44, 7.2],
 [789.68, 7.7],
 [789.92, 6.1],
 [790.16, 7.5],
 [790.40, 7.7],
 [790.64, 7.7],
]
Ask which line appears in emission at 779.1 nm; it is [N II] 6583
